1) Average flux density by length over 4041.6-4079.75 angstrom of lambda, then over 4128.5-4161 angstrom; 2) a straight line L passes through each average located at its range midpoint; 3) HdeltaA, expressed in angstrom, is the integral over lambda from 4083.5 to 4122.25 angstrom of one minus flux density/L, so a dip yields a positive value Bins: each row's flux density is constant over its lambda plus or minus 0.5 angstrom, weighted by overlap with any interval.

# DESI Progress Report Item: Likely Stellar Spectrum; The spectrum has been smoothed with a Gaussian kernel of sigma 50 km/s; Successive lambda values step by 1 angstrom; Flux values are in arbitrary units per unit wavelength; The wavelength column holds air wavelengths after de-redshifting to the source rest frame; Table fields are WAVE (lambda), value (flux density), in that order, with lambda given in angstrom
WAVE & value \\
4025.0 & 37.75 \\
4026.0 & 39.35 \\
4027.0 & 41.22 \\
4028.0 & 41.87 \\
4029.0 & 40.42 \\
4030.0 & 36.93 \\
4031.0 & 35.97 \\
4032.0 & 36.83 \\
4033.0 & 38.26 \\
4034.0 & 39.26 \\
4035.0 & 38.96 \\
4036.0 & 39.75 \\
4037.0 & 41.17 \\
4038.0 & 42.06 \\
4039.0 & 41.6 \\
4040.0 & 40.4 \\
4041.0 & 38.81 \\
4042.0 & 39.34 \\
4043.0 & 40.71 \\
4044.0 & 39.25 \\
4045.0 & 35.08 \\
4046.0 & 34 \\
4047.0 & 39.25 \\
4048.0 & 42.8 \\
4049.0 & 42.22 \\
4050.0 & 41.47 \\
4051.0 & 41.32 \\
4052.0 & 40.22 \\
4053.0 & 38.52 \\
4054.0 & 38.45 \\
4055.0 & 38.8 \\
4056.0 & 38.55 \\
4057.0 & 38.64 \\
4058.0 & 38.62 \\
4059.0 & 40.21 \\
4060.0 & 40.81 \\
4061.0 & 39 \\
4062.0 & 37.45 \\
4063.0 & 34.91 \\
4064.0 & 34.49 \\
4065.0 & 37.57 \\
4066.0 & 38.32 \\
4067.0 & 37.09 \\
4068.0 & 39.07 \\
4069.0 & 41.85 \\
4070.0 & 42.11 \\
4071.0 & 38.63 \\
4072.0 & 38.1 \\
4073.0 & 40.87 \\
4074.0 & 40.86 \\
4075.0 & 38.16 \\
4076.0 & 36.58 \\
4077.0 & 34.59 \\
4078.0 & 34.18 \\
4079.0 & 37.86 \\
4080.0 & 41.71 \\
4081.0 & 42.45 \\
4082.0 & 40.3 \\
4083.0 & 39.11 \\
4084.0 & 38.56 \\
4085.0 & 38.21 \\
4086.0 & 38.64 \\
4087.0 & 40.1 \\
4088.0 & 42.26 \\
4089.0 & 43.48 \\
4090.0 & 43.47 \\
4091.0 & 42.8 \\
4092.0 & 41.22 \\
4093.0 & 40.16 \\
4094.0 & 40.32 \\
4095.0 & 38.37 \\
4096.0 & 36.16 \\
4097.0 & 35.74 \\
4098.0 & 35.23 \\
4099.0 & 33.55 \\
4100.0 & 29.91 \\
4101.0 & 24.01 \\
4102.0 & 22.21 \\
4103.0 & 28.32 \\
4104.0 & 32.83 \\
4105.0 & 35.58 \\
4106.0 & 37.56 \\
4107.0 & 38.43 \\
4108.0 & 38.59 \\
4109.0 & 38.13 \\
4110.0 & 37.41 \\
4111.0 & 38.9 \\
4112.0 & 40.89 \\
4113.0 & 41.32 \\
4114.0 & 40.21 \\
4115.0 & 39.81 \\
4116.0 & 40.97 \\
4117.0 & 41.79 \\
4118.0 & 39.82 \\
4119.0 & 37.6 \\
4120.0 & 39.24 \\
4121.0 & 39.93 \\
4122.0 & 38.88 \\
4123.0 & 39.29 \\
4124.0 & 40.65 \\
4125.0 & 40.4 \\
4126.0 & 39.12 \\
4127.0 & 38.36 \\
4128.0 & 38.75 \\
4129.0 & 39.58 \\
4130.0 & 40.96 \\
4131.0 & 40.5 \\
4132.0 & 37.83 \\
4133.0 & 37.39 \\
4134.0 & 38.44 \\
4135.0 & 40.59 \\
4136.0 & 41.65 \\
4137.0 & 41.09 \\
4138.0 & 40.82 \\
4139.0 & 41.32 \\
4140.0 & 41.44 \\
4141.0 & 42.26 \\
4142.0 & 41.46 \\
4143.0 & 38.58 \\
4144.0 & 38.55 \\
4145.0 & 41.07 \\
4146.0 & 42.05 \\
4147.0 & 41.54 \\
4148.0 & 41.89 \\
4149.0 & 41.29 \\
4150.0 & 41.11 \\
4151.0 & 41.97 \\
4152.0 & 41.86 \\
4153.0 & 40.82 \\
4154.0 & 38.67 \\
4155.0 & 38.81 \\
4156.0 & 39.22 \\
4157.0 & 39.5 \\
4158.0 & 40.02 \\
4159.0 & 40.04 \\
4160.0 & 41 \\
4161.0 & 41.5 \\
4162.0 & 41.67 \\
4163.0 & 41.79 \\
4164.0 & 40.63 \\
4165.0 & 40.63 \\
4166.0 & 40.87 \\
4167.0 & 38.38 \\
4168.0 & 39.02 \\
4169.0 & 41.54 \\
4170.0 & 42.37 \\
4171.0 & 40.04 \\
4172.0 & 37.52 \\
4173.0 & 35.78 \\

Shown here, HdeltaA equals 1.83 angstrom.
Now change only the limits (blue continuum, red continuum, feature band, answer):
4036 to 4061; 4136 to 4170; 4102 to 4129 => 1.4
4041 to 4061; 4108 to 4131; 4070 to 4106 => 2.0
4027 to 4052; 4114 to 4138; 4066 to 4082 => 0.3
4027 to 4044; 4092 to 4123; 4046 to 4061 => -0.3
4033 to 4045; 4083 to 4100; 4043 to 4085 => 0.6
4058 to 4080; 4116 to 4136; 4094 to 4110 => 2.1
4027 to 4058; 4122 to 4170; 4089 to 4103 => 1.5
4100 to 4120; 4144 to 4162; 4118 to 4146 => -0.9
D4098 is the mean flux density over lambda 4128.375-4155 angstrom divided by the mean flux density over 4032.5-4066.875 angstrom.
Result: 1.04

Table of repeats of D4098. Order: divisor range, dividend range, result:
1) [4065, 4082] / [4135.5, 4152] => 1.06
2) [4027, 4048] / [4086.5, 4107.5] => 0.93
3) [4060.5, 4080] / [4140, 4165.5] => 1.07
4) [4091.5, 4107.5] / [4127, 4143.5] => 1.17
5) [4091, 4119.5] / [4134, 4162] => 1.11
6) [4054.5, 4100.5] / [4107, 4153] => 1.04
